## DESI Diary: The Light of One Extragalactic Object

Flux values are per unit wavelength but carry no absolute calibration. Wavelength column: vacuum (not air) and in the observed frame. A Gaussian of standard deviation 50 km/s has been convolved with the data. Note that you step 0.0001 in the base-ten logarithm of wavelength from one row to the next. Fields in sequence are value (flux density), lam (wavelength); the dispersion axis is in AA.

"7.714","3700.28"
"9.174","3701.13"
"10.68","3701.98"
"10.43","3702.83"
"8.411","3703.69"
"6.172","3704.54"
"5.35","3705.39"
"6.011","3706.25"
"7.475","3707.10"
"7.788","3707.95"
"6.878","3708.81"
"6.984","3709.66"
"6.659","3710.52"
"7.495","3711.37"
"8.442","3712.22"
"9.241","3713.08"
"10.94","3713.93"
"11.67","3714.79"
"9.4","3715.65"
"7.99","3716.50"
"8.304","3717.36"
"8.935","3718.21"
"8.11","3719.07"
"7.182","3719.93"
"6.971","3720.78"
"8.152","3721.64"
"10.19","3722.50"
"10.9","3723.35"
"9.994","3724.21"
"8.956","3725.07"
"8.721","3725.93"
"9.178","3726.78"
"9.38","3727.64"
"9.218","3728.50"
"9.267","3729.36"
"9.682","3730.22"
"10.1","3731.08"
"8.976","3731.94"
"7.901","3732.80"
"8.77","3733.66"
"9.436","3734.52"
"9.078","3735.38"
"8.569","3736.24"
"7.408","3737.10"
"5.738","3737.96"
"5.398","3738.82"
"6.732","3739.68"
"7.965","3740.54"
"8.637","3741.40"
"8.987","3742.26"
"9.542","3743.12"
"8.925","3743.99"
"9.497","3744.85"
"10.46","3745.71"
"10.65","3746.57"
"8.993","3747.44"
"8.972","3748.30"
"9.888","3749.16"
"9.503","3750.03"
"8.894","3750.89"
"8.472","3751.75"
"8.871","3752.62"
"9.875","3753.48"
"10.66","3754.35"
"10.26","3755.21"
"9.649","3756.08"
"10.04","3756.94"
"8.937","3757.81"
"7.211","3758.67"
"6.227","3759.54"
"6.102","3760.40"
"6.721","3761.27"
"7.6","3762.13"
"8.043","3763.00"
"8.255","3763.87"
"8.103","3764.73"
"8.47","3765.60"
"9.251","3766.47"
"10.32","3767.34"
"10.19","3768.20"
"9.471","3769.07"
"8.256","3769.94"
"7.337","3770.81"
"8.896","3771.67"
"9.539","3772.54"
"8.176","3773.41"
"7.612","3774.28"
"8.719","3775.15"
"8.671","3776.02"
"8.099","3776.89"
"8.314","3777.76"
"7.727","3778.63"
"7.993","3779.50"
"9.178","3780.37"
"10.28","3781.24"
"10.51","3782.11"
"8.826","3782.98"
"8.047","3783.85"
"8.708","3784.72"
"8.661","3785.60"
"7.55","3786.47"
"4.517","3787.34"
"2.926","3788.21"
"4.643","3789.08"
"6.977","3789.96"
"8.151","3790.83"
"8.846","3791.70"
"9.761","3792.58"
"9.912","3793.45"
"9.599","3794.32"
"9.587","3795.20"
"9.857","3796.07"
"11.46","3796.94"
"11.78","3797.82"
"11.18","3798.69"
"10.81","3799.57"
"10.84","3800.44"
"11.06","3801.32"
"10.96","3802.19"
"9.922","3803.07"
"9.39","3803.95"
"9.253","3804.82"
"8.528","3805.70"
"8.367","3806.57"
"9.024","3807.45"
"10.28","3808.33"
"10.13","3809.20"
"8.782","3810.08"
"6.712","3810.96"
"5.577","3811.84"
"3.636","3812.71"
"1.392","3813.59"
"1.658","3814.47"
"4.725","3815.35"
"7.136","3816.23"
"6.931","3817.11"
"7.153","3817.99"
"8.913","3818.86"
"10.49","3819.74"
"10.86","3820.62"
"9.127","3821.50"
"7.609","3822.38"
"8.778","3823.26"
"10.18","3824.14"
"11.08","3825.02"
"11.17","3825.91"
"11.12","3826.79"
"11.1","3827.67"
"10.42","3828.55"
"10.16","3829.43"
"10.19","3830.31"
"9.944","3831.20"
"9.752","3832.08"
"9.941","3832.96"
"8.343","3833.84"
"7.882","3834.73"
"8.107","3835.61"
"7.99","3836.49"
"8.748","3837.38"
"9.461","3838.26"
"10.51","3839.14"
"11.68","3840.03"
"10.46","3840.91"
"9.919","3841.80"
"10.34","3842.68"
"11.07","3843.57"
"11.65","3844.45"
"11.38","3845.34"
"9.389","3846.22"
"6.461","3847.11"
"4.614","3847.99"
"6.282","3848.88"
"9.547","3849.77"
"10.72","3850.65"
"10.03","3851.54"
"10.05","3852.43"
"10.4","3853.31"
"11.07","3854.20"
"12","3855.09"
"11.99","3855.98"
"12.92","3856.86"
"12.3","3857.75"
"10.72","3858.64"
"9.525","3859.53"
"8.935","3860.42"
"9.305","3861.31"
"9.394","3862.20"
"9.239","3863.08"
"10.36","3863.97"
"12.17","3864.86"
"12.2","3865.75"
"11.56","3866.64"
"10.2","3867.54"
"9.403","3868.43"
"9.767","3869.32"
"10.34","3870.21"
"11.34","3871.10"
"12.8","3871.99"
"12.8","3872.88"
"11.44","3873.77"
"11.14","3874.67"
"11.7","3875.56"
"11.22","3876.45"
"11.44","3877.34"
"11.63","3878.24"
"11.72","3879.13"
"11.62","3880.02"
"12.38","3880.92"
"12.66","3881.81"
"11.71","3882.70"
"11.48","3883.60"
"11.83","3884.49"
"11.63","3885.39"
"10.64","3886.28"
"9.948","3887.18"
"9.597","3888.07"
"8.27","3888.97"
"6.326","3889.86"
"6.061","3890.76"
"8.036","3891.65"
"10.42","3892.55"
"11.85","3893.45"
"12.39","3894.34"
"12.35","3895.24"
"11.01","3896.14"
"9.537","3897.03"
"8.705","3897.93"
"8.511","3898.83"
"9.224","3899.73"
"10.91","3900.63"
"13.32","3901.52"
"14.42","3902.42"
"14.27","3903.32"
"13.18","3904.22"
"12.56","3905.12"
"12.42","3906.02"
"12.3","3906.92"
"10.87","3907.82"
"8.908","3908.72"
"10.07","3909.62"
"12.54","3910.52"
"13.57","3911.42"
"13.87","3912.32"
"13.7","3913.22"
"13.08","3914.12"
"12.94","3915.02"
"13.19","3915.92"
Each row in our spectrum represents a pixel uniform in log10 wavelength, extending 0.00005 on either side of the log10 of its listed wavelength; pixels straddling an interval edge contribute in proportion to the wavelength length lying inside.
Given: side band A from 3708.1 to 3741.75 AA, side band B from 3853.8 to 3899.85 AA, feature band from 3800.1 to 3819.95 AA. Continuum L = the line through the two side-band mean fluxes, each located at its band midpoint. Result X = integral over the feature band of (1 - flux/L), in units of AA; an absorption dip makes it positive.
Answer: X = 3.9 AA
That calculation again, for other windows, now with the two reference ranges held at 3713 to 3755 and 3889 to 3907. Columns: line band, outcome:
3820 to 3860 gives 0.9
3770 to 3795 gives 3.5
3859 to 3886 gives -1.5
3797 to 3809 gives -0.5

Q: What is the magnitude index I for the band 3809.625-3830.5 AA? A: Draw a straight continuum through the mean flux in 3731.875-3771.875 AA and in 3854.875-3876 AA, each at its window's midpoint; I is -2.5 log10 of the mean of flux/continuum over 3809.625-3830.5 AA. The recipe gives 0.24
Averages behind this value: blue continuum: 8.64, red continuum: 11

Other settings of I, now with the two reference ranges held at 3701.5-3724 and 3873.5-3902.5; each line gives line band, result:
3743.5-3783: 0.02 mag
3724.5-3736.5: -0.06 mag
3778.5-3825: 0.14 mag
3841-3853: 0.09 mag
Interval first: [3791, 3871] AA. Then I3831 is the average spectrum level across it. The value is 9.49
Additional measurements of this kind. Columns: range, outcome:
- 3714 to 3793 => 8.59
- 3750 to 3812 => 8.78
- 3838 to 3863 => 10.1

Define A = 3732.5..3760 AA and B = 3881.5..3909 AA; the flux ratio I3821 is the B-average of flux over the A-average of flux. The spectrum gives 1.24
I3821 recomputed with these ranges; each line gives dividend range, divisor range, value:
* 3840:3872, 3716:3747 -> 1.18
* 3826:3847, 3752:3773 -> 1.15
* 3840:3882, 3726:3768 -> 1.22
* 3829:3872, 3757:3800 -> 1.18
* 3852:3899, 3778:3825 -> 1.27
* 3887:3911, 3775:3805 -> 1.20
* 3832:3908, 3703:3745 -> 1.25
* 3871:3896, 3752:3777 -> 1.27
